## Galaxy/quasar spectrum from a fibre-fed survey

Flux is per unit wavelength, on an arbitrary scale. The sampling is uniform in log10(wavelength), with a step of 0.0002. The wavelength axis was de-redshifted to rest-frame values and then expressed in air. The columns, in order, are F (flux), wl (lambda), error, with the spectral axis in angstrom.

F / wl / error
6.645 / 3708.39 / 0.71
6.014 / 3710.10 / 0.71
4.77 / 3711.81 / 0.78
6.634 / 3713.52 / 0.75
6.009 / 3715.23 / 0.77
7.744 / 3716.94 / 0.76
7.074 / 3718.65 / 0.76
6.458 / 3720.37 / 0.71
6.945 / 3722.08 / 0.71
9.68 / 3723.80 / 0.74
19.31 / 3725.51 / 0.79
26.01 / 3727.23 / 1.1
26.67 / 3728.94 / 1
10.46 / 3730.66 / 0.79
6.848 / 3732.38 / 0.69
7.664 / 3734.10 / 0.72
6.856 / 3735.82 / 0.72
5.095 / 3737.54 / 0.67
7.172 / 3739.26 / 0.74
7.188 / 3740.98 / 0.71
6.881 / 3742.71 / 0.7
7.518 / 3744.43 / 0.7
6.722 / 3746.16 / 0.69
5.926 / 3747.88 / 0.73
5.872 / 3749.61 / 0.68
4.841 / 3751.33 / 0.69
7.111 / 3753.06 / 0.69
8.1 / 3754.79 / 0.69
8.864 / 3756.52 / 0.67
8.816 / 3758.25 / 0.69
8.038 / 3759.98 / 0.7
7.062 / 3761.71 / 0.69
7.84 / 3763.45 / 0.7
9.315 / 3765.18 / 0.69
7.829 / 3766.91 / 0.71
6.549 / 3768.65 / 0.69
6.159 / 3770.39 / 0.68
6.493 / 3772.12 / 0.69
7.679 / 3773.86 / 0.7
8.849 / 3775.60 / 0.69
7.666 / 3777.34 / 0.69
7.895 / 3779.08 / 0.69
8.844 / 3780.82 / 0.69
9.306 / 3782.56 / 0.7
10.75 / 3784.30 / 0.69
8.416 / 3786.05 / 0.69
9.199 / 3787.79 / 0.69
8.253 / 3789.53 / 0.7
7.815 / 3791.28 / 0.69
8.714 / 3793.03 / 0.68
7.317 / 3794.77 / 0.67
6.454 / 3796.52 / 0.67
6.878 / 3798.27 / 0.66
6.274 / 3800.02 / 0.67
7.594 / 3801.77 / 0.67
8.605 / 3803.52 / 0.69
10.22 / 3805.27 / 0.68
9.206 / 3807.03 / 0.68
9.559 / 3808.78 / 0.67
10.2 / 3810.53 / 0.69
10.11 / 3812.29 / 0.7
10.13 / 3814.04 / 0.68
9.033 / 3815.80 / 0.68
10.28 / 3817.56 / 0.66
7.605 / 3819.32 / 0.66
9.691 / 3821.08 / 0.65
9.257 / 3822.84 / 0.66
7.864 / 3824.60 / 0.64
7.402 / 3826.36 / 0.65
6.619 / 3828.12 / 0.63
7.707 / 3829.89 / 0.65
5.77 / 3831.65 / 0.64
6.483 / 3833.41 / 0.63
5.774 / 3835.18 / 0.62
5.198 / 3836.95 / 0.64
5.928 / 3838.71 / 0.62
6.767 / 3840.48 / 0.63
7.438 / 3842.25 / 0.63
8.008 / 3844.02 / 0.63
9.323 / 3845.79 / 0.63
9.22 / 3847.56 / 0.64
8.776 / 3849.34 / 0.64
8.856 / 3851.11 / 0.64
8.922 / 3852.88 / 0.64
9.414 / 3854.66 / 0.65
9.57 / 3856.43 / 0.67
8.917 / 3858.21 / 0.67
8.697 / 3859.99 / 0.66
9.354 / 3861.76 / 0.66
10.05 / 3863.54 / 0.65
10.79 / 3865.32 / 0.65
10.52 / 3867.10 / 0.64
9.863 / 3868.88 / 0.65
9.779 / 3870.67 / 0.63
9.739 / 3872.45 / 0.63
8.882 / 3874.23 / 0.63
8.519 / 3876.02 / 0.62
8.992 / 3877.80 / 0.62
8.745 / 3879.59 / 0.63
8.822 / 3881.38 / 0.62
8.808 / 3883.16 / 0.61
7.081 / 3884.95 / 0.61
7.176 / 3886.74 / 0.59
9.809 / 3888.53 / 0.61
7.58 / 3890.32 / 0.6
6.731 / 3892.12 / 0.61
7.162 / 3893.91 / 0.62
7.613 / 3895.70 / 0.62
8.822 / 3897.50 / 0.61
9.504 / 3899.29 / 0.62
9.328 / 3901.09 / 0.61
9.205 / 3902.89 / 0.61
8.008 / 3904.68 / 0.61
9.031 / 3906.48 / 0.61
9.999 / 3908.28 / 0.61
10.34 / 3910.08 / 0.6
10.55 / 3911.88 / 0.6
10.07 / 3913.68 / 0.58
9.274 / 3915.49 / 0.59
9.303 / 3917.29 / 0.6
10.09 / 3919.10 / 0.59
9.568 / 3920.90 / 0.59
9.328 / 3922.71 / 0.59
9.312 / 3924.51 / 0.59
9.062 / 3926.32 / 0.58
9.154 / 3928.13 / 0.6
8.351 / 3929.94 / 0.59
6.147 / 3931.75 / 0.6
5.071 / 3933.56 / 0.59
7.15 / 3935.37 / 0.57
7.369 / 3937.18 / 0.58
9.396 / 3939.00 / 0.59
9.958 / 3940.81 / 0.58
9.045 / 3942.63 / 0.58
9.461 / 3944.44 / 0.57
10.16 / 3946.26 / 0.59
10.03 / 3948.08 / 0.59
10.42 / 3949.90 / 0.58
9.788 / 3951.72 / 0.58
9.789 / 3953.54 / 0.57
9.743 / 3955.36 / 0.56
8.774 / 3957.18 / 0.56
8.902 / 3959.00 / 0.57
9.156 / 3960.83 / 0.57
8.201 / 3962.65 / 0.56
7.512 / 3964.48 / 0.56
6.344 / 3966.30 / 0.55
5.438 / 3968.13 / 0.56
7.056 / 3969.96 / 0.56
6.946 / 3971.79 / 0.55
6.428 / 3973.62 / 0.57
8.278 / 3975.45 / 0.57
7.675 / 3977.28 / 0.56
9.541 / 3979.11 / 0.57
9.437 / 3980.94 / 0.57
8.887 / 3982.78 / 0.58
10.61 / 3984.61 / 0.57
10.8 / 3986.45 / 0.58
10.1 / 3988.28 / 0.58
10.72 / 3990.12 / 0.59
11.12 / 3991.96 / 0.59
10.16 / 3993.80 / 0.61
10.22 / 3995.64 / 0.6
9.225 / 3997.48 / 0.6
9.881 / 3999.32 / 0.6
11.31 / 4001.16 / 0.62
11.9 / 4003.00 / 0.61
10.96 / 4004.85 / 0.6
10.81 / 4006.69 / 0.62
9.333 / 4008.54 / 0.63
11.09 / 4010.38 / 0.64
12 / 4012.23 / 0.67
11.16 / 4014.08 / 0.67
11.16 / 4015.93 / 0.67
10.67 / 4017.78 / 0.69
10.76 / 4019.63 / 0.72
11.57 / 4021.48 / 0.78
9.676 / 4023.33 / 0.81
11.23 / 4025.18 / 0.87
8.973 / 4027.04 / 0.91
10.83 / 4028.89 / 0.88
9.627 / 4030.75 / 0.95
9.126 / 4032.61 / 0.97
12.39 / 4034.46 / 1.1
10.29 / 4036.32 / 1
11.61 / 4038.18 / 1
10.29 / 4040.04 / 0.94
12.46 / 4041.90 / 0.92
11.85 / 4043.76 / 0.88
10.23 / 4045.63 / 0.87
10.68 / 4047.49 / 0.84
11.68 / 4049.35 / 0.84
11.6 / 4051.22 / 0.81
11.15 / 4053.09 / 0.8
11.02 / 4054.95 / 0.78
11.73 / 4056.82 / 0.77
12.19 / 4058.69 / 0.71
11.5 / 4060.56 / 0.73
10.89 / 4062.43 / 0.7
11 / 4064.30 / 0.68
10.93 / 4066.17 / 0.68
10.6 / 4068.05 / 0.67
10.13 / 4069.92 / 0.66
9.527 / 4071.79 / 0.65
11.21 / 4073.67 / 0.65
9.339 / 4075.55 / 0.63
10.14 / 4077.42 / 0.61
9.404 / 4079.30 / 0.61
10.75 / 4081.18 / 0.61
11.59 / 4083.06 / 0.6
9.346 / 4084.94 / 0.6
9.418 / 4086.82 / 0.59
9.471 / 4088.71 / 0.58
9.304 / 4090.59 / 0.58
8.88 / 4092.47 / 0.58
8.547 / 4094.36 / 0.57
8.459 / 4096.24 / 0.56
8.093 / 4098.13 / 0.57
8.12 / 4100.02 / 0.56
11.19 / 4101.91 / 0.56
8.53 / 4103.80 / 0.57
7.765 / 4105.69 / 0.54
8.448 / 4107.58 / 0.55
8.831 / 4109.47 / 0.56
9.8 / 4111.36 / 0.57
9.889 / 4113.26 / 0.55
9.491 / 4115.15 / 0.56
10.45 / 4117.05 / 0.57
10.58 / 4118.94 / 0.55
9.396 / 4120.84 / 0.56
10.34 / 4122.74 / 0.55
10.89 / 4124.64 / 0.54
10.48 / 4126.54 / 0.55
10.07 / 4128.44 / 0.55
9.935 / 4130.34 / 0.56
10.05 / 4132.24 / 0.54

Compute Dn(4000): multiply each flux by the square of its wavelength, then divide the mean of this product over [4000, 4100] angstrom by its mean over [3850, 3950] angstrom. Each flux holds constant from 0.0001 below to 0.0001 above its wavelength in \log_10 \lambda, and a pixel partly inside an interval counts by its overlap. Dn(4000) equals 1.3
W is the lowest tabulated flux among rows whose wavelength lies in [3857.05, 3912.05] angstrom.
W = 6.731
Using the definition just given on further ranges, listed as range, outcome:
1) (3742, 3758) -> 4.841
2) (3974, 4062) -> 7.675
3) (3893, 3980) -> 5.071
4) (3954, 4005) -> 5.438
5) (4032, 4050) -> 9.126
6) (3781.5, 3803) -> 6.274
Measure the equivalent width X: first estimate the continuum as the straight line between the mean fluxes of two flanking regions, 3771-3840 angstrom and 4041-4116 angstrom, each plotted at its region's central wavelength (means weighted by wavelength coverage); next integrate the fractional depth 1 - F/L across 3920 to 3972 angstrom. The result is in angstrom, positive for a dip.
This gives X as 3.5 angstrom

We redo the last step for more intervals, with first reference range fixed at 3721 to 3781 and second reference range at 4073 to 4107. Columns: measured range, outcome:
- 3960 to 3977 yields 3.6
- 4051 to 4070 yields -3.7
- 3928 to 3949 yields 1.7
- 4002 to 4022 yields -3.8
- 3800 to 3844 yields 4.5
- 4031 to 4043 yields -2.1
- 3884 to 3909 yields 2.0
